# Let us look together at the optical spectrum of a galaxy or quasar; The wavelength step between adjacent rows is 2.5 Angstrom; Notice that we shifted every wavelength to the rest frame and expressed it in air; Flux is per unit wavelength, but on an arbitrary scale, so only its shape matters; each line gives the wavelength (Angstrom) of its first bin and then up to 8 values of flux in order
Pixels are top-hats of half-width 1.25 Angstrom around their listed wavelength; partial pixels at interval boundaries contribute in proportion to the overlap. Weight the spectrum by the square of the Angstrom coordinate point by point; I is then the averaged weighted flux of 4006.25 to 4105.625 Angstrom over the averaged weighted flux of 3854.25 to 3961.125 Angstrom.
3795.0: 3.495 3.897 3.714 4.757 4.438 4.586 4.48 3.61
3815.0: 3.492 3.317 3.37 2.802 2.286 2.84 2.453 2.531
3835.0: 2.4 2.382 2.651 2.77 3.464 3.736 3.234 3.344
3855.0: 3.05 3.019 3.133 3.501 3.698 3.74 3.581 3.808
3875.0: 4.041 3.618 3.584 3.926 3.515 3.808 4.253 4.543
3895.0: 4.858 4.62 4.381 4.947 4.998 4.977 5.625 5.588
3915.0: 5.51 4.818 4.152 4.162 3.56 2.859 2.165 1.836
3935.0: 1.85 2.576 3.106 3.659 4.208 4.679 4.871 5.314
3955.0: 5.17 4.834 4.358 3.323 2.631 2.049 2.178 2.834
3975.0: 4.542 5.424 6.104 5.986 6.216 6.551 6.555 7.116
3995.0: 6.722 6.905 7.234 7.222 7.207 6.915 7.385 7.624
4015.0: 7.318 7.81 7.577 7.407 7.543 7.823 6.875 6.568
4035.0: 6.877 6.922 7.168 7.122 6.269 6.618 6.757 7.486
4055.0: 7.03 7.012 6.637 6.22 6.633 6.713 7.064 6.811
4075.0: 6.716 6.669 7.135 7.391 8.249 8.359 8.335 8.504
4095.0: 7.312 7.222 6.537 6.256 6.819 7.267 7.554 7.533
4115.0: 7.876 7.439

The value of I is 1.92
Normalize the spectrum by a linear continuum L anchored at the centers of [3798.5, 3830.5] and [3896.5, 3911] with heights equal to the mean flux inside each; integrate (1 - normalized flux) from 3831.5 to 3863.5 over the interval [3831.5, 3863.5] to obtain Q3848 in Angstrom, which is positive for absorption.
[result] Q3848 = 8.35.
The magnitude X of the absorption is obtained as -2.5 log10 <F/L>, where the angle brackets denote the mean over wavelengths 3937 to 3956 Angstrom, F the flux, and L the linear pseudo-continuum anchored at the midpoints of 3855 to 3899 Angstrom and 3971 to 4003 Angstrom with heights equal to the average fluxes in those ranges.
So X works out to 0.230 mag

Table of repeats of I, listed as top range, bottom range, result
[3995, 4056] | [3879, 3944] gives 1.89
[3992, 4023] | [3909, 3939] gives 2.05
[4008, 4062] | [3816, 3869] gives 2.58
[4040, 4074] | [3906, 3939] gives 1.91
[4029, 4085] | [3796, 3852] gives 2.33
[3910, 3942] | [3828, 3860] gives 1.28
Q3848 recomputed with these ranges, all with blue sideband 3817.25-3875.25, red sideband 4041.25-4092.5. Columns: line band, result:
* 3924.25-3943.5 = 8.32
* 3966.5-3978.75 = 4.49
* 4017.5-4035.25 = -2.62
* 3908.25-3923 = -2.24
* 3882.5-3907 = -2.64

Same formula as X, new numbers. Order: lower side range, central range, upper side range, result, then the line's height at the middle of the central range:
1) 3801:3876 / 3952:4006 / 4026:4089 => 0.09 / 5.7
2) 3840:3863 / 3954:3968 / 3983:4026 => 0.49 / 6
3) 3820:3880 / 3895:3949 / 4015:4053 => 0.15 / 4.7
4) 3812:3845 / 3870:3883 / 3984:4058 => 0.04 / 3.9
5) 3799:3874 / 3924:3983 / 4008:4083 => 0.41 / 5.41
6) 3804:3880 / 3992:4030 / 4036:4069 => -0.19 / 6.13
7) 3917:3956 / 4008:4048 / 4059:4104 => -0.23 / 5.86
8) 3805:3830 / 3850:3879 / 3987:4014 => 0.24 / 4.36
